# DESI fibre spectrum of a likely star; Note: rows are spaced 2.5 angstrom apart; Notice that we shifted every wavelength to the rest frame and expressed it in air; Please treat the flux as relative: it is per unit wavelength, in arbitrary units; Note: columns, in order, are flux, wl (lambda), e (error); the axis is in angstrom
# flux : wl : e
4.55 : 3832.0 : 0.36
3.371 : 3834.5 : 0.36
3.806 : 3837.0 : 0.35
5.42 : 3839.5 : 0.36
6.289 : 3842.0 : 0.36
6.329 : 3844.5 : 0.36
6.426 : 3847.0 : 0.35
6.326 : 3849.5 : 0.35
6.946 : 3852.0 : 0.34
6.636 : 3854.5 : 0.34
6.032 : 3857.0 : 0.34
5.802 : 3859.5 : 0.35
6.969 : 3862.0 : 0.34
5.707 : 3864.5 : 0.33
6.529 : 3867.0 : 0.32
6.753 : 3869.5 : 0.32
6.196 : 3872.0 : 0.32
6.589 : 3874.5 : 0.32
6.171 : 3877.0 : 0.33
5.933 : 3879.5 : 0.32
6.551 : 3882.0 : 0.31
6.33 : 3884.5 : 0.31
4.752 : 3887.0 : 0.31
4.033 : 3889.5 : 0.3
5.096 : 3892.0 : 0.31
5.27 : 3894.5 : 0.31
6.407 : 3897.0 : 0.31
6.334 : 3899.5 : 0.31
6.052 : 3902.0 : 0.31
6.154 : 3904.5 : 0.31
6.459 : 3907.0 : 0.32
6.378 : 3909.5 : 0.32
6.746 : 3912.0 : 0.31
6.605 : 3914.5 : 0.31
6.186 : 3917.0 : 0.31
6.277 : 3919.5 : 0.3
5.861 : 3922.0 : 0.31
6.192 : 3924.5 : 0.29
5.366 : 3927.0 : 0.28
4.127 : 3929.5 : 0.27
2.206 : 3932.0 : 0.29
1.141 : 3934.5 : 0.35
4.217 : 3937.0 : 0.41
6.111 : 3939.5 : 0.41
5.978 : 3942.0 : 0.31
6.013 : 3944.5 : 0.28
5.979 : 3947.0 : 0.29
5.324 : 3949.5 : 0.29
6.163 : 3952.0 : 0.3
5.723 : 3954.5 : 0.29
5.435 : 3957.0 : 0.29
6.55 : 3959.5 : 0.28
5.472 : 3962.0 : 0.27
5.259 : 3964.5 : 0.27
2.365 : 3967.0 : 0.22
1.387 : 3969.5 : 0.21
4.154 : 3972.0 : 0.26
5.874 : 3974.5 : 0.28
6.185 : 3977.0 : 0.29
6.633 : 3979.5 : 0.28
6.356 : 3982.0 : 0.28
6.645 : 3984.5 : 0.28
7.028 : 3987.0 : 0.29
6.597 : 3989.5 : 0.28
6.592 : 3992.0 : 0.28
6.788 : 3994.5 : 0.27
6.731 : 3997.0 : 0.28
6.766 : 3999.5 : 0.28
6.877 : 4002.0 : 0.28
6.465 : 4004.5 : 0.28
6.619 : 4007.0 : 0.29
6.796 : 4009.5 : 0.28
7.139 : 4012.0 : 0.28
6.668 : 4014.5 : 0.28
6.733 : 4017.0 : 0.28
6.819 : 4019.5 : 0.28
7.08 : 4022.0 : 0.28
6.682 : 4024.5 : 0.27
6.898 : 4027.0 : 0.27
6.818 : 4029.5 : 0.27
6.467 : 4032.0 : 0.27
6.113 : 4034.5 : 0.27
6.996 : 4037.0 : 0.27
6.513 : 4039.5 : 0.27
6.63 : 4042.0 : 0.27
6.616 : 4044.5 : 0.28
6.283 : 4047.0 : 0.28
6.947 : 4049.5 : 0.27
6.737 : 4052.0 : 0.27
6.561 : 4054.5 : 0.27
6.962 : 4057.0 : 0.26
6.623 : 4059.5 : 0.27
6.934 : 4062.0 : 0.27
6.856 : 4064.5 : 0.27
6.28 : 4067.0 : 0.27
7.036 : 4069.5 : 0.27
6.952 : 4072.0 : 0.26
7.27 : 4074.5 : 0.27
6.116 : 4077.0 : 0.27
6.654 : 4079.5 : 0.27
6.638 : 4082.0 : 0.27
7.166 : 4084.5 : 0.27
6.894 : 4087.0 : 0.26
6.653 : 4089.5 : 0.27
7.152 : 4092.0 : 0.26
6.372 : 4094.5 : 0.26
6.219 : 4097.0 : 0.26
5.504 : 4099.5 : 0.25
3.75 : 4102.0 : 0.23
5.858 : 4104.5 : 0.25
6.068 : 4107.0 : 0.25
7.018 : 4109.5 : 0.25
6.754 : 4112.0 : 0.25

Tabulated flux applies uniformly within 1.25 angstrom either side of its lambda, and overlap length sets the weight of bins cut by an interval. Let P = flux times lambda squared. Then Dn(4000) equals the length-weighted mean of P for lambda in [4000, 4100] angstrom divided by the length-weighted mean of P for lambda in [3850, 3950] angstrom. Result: 1.3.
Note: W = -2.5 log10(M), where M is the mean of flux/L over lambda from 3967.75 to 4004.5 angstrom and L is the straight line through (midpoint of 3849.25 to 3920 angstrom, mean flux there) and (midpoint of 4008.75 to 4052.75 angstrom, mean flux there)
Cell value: 0.09 mag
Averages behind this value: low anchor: 6.14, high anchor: 6.72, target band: 6.01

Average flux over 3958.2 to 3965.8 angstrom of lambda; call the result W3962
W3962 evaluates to 5.74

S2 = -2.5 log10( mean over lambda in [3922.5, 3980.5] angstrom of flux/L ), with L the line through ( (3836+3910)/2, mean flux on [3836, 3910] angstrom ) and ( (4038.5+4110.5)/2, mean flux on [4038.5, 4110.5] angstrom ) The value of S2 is 0.25 mag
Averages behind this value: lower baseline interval 6.03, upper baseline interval 6.52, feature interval 4.95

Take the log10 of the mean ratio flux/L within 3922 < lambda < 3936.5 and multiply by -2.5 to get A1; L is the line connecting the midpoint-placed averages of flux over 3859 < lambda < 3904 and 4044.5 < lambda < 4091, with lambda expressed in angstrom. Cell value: 0.47 mag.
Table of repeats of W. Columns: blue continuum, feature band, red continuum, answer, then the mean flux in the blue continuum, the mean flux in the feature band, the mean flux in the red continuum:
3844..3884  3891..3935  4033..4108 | 0.15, 6.37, 5.57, 6.51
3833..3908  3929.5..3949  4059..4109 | 0.32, 5.92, 4.53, 6.46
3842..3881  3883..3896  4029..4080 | 0.24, 6.36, 5.15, 6.68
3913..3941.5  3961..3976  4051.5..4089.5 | 0.32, 4.98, 4.1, 6.78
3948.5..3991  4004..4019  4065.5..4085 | -0.13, 5.49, 6.75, 6.75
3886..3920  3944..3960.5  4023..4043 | 0.06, 5.91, 5.87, 6.65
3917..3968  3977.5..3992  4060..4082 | -0.17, 5.13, 6.62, 6.75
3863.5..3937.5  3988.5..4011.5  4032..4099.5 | -0.08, 5.63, 6.71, 6.67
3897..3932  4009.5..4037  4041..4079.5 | -0.04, 5.93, 6.76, 6.72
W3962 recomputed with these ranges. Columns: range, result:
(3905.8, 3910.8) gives 6.42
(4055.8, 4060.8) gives 6.79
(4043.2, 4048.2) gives 6.45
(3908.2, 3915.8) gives 6.57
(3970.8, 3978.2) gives 5.41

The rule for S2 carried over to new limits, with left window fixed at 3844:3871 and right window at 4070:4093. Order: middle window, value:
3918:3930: 0.15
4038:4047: 0.03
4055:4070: 0.01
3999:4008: 0.00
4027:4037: 0.03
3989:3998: 0.00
